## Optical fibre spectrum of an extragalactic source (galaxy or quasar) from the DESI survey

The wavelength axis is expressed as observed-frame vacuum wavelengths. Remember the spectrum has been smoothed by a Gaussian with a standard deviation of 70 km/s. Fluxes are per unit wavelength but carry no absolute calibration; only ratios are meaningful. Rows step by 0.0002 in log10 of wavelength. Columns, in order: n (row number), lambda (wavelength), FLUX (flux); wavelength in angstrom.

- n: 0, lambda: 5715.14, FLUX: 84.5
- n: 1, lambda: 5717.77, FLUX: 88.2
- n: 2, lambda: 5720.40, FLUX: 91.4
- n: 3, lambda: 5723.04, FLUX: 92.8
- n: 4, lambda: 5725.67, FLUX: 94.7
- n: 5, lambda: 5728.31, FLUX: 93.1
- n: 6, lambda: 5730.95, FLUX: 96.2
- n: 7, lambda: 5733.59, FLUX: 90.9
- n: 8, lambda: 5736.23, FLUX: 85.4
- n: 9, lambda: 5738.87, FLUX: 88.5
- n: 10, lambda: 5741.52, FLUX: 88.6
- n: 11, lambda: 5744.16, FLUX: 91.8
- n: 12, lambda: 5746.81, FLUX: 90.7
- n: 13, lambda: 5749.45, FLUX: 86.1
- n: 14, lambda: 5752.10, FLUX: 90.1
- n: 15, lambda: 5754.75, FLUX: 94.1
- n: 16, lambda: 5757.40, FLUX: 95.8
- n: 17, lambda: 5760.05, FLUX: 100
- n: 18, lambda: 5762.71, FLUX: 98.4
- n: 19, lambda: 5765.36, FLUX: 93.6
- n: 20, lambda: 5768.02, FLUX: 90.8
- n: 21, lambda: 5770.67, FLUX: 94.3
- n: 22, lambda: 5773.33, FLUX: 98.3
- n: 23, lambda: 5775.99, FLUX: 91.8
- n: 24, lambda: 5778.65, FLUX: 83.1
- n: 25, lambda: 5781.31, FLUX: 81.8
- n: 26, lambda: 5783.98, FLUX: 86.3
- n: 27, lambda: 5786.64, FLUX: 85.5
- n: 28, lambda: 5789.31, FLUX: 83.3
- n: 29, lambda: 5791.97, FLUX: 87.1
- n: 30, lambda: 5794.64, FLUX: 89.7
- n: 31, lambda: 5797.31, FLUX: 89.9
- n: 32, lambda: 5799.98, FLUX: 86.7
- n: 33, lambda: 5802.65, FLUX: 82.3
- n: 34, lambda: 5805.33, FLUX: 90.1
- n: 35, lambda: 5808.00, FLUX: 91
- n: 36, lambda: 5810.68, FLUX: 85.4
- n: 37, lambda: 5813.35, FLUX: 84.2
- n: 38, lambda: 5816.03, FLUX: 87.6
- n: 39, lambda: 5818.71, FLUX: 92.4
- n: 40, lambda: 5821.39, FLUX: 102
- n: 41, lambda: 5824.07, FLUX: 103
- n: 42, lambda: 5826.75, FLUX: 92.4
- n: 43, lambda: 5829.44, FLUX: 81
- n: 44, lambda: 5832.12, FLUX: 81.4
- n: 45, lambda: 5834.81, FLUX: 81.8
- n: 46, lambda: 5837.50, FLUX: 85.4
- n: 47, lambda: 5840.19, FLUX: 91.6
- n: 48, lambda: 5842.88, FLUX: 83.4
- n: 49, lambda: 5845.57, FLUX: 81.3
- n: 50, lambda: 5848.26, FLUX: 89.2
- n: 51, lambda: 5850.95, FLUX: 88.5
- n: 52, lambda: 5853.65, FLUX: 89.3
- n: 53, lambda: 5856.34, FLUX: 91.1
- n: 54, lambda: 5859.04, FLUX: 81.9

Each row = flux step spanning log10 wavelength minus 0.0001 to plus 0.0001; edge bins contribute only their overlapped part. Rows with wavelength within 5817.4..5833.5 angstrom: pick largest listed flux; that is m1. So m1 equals 103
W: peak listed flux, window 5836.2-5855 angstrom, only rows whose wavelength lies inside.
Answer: 91.6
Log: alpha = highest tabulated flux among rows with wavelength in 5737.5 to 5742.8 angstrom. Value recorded 88.6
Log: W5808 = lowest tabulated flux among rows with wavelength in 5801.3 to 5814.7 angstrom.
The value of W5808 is 82.3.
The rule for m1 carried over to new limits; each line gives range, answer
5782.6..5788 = 86.3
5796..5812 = 91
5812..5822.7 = 102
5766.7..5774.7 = 98.3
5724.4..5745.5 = 96.2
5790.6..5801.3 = 89.9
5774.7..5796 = 91.8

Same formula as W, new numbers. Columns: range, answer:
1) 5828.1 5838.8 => 85.4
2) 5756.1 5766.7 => 100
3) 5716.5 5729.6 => 94.7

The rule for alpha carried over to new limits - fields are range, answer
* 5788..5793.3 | 87.1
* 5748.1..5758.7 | 95.8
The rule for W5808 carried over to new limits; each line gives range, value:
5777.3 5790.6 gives 81.8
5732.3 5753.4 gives 85.4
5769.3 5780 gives 83.1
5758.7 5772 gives 90.8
